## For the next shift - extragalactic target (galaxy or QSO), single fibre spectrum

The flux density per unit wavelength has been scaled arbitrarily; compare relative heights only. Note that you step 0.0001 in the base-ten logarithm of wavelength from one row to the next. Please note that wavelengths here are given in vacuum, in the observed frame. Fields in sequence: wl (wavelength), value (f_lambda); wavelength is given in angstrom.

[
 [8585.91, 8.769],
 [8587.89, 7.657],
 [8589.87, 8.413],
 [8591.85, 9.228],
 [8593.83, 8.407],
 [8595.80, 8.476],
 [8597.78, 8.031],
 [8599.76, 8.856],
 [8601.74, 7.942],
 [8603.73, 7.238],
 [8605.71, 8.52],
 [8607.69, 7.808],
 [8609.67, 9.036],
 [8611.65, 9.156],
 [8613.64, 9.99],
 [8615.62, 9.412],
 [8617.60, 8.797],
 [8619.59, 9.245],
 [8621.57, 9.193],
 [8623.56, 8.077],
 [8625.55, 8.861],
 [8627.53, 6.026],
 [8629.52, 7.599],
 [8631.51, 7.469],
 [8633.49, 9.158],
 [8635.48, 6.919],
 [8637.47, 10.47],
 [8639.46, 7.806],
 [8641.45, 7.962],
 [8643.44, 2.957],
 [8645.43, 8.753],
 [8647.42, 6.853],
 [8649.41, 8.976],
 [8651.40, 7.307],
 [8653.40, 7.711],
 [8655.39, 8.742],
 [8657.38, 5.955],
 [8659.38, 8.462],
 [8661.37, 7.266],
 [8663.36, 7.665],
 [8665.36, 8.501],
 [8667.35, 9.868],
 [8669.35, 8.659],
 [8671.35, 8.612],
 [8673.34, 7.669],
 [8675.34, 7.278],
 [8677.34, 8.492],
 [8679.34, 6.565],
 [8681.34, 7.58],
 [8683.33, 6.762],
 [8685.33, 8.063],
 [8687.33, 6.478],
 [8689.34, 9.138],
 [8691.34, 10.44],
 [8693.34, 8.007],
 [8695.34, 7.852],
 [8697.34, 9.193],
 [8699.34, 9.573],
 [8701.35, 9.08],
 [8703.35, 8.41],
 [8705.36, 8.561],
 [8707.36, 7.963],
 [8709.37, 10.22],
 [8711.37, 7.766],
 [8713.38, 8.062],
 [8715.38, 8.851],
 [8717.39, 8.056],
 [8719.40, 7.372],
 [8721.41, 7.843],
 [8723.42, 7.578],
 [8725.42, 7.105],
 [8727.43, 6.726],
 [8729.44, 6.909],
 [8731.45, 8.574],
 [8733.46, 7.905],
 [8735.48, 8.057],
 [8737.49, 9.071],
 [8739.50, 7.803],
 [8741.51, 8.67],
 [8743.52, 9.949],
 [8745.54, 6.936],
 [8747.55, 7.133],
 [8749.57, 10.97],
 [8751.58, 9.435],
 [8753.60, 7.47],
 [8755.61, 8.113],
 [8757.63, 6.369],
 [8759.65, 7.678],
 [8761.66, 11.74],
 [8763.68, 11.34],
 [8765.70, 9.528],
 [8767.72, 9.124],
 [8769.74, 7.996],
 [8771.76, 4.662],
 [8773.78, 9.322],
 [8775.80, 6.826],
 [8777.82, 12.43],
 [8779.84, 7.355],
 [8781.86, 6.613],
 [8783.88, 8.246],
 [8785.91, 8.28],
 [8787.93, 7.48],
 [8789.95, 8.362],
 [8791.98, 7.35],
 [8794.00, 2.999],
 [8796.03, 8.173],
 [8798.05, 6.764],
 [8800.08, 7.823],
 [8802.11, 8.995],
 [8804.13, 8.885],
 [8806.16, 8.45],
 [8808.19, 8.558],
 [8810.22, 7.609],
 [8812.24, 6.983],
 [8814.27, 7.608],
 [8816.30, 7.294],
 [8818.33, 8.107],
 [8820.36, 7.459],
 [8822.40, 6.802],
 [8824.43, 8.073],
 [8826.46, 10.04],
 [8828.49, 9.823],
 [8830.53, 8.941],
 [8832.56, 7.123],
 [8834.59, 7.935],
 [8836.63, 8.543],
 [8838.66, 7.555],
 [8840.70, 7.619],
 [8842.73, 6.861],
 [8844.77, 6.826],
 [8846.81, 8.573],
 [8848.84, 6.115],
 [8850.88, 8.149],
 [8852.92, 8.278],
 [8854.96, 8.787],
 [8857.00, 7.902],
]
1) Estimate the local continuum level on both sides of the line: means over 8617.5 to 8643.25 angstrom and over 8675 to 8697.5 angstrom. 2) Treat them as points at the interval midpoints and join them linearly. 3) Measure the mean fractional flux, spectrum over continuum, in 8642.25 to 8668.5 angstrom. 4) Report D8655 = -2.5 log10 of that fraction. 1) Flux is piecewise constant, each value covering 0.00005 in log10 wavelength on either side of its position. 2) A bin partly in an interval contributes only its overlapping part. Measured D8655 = 0.056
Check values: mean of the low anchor 8.09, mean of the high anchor 7.96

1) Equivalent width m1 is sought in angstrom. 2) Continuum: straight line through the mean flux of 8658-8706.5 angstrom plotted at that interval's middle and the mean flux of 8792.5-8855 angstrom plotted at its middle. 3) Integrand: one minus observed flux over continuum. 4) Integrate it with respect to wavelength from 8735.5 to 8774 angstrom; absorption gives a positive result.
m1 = -2.7 angstrom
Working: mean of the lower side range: 8.24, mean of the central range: 8.57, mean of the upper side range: 7.78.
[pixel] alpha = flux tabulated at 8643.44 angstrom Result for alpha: 2.957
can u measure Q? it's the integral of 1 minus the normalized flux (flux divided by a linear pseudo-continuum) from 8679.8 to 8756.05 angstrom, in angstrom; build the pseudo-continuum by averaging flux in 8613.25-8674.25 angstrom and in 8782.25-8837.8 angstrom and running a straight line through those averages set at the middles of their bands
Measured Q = -2.5 angstrom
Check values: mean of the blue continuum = 8.08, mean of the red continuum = 7.86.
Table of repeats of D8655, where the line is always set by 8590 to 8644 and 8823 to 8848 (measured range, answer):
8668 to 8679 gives 0.02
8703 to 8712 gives -0.05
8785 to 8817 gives 0.08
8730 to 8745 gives -0.04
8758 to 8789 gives -0.05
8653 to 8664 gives 0.09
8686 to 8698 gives -0.03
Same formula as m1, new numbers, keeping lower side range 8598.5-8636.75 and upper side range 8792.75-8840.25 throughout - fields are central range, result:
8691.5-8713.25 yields -1.46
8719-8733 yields 1.09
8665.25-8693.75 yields 0.32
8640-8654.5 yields 1.86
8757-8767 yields -1.80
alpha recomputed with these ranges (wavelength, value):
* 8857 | 7.902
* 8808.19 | 8.558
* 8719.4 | 7.372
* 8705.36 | 8.561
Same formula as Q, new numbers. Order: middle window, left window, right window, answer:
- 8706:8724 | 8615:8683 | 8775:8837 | -0.6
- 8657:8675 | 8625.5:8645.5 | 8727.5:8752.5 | -0.8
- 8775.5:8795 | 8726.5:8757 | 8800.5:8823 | 1.0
